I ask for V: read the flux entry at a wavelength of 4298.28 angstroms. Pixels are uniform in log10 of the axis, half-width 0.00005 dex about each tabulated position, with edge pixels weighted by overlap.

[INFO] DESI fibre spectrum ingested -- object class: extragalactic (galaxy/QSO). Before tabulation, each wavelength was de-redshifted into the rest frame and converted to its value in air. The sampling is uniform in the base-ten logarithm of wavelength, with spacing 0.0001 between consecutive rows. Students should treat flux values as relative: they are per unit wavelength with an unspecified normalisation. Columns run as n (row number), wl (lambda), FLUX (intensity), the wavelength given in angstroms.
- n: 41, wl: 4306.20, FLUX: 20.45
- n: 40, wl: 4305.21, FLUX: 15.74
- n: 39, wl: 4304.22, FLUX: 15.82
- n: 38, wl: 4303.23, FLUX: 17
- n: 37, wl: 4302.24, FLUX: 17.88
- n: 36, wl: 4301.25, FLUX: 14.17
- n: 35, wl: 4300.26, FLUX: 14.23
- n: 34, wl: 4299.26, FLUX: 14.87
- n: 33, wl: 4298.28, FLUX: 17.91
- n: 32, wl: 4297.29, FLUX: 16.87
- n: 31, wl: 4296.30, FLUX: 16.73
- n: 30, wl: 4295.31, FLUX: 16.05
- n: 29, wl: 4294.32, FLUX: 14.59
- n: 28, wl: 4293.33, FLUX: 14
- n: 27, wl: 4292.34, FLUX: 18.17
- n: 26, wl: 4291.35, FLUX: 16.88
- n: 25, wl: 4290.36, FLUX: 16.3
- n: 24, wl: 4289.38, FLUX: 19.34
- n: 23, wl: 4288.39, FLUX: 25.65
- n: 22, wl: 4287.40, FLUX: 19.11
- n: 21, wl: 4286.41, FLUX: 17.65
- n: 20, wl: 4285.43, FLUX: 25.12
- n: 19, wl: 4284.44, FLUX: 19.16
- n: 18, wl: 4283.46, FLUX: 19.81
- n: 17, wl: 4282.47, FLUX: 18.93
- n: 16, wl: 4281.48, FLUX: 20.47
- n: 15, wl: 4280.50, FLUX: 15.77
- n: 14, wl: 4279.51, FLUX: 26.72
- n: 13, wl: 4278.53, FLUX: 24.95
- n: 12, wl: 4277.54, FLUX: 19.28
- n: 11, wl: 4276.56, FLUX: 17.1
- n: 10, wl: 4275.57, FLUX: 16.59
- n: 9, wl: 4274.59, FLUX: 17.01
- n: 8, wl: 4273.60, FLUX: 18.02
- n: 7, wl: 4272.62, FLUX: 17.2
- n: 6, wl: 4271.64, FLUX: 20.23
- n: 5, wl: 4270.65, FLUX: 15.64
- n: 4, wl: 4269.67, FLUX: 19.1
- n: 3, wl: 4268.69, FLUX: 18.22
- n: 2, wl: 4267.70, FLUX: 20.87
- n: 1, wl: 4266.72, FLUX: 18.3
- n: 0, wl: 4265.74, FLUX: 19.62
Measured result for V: 17.91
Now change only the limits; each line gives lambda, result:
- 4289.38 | 19.34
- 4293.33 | 14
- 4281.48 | 20.47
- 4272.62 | 17.2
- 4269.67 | 19.1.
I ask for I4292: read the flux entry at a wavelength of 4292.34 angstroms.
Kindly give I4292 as 18.17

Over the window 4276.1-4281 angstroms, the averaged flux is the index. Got 20.8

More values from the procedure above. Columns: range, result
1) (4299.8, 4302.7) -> 15.4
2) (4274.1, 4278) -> 17.5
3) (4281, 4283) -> 19.6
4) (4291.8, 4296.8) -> 15.9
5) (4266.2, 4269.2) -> 19.1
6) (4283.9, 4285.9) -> 22.1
